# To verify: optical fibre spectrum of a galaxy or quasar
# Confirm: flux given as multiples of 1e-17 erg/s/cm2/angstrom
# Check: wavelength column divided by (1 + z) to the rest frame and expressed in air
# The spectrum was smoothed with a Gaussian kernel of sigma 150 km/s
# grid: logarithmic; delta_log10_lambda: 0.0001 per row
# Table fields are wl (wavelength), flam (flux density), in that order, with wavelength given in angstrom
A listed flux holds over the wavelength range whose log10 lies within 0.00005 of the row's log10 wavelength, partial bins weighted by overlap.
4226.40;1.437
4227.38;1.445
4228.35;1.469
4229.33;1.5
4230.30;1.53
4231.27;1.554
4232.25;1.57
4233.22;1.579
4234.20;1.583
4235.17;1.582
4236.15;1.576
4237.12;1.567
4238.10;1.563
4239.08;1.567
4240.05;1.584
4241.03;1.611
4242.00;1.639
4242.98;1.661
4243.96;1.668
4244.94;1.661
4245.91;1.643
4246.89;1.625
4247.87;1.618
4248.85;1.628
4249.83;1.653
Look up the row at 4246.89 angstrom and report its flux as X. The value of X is 1.625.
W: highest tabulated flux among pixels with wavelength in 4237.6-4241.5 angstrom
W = 1.611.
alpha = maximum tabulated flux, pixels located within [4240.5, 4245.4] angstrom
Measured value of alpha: 1.668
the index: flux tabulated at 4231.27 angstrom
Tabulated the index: 1.554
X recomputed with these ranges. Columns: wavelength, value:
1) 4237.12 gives 1.567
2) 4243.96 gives 1.668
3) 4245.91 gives 1.643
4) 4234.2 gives 1.583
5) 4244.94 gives 1.661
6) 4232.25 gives 1.57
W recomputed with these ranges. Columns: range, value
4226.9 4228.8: 1.469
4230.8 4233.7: 1.579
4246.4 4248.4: 1.625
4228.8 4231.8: 1.554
